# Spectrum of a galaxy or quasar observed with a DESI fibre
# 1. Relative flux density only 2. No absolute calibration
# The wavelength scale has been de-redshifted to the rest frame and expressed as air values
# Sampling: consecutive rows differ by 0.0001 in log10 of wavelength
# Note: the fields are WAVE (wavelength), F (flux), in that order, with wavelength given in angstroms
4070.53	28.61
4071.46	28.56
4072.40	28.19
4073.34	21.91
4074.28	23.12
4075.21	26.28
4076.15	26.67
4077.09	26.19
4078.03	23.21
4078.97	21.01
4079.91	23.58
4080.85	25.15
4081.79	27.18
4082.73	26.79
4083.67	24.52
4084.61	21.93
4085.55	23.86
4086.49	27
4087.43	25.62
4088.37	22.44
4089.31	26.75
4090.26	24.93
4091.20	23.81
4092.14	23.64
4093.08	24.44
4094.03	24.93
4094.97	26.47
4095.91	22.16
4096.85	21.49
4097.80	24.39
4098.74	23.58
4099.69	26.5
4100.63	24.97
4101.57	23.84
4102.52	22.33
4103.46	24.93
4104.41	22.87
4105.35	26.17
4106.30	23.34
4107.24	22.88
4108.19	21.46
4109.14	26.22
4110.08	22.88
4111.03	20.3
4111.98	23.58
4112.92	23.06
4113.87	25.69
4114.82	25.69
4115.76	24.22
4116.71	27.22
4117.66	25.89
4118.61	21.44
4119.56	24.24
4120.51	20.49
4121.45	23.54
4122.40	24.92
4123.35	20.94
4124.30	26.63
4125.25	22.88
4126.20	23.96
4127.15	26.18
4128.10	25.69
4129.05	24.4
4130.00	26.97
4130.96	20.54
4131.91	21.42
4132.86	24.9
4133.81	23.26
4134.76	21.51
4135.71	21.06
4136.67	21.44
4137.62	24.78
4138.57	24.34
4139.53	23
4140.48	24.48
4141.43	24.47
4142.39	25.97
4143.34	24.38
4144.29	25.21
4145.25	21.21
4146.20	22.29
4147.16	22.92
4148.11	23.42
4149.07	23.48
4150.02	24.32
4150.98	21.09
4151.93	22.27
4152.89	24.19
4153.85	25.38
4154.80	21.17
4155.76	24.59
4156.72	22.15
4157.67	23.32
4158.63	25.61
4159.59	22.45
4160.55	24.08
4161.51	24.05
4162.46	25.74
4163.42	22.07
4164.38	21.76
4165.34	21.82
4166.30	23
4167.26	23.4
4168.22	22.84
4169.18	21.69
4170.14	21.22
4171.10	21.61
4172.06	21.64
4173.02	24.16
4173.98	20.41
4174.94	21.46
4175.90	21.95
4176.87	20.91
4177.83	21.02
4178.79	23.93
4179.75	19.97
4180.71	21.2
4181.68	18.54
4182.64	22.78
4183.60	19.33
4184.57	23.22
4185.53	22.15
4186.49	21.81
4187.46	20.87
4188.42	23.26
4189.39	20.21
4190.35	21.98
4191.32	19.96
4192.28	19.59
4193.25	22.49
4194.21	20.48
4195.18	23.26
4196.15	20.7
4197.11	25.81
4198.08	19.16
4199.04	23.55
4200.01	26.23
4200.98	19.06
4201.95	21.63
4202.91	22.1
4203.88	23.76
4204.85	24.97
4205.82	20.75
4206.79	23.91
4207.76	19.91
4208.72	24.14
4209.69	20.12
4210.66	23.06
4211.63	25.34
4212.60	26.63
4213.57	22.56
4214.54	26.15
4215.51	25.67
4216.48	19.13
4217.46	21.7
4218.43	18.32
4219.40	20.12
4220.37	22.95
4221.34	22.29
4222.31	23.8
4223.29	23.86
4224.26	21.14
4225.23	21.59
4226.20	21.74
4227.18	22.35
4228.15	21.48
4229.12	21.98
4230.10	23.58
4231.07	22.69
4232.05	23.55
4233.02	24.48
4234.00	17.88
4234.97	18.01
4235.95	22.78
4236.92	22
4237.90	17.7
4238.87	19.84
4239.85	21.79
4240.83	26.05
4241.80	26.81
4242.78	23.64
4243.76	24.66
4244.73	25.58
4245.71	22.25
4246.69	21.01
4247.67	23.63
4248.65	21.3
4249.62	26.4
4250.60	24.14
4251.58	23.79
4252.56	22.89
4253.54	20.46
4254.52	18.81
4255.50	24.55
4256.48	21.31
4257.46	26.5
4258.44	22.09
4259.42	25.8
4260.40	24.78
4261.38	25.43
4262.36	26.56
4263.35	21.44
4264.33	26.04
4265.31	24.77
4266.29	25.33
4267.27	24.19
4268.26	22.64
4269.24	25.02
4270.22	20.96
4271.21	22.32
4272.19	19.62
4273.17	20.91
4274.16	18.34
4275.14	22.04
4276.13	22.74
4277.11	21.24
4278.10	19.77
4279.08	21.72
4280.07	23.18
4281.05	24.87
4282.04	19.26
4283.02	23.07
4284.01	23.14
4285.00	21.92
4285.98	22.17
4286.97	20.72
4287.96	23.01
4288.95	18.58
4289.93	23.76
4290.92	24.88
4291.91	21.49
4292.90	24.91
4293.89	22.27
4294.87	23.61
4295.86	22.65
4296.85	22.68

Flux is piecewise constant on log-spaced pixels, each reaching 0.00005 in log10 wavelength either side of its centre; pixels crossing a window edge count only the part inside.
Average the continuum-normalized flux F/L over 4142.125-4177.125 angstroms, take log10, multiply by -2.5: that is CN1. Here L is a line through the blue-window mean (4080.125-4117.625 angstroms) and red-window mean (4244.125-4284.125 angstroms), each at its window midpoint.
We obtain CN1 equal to 0.041 mag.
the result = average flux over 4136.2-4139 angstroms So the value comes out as 23.6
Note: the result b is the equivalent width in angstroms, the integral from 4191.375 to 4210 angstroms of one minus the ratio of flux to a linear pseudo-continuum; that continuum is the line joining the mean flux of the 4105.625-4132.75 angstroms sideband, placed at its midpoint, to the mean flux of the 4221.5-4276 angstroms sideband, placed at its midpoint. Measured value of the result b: 0.8 angstroms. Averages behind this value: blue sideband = 23.8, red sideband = 22.8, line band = 22.2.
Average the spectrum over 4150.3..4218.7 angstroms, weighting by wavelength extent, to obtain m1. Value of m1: 22.4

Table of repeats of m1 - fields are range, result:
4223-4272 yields 23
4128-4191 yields 22.7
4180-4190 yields 21.3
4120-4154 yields 23.5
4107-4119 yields 23.9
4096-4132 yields 23.9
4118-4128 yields 23.6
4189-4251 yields 22.4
